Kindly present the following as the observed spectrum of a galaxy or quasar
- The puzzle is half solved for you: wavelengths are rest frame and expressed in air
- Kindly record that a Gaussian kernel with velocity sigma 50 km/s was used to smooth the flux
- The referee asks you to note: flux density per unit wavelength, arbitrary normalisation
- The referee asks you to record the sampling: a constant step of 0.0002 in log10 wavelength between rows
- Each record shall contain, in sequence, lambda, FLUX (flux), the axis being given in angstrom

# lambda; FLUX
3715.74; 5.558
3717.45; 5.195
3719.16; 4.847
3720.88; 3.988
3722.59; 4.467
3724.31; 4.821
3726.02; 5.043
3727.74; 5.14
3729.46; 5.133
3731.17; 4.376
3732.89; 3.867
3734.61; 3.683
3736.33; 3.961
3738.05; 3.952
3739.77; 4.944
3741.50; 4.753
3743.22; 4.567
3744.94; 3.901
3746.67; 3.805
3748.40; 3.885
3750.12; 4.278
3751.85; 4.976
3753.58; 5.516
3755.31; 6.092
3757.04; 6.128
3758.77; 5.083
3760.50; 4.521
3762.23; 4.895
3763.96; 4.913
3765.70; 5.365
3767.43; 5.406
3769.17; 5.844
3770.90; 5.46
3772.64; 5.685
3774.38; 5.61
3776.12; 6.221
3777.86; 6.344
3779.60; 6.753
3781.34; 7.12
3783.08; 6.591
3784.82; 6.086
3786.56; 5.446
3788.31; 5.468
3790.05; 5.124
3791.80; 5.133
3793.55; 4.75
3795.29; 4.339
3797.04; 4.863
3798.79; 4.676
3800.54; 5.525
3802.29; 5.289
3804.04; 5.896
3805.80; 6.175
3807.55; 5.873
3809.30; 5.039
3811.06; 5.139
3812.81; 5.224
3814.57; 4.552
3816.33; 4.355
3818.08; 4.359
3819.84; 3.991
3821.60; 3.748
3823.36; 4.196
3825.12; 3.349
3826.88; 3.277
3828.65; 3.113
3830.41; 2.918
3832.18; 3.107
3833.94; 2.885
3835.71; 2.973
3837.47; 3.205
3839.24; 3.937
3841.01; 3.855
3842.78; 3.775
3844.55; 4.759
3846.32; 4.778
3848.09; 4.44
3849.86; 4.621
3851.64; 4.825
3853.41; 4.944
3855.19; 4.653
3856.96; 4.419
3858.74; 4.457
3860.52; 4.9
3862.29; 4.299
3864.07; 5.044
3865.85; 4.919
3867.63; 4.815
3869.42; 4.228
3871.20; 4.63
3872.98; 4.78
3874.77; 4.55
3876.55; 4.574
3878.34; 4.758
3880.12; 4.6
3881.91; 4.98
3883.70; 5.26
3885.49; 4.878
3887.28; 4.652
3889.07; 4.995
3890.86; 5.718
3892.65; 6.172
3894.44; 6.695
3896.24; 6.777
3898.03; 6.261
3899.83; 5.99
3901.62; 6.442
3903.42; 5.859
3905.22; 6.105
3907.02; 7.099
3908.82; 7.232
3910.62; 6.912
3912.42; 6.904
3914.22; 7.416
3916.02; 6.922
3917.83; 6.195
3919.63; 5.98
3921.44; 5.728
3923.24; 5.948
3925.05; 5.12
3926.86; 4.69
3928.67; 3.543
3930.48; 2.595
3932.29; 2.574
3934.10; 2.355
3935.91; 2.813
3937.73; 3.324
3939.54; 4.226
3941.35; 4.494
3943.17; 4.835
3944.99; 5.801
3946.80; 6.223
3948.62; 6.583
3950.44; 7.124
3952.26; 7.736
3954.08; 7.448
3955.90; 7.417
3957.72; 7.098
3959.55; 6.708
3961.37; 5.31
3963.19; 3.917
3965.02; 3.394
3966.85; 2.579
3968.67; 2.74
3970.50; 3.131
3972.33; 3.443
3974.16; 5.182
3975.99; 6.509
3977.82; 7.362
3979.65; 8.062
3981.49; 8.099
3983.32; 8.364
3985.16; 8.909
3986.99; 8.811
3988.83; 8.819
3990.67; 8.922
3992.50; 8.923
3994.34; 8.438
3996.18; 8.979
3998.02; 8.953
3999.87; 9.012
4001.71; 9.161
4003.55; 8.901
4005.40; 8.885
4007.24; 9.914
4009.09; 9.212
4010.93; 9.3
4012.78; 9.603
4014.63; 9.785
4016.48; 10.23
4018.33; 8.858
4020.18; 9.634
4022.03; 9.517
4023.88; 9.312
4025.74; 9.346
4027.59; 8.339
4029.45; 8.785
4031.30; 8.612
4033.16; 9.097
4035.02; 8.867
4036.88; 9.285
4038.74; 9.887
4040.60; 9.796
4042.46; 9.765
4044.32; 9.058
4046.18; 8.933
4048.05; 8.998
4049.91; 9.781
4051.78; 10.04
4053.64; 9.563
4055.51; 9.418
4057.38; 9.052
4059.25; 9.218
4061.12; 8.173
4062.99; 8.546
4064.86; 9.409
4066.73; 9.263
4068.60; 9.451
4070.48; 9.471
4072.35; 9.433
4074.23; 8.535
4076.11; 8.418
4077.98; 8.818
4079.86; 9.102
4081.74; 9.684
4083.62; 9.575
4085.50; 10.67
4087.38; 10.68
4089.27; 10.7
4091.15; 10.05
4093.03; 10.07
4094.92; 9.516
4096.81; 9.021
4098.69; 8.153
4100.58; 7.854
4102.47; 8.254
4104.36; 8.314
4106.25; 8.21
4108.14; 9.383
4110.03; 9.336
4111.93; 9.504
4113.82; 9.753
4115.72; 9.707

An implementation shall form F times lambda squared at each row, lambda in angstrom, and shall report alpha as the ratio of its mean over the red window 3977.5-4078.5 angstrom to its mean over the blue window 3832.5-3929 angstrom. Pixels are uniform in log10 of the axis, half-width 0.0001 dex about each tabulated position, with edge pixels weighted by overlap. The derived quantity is 1.9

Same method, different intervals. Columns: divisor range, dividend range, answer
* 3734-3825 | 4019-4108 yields 2.09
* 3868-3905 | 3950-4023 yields 1.50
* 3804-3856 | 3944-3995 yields 1.66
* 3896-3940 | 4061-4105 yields 1.87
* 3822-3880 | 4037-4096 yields 2.51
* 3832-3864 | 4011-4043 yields 2.43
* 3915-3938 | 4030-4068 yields 2.19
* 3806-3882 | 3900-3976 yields 1.29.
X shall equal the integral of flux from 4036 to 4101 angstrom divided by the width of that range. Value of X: 9.37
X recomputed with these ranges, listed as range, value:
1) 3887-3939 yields 5.48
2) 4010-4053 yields 9.34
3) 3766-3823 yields 5.37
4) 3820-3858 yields 3.9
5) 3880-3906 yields 5.72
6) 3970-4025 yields 8.45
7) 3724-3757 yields 4.6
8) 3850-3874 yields 4.68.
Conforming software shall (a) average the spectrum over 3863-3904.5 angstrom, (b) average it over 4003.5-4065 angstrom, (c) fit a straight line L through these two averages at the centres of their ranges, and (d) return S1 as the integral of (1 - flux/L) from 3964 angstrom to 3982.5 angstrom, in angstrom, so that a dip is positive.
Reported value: 6.3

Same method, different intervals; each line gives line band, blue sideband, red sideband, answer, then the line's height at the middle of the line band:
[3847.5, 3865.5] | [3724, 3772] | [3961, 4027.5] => 4.3 angstrom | 6.12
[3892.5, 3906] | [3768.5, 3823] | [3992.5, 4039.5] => 1.6 angstrom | 7.16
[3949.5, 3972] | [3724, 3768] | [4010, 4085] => 7.4 angstrom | 7.95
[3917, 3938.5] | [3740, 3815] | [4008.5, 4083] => 9.3 angstrom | 7.51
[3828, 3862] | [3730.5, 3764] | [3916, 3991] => 7.0 angstrom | 5.08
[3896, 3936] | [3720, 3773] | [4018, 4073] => 9.3 angstrom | 7.31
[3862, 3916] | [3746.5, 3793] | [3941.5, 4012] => 6.8 angstrom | 6.42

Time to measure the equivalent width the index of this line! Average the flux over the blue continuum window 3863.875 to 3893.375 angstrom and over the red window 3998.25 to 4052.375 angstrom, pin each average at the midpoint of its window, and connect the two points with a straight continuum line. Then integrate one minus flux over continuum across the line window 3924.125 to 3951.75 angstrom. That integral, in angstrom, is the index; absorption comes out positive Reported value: 9.3 angstrom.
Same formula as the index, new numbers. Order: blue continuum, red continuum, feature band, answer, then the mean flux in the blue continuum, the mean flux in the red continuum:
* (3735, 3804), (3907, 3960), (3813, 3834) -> 6.3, 5.21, 5.6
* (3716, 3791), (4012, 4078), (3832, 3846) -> 6.0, 5.11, 9.24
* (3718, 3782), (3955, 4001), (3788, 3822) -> 2.8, 5.01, 6.78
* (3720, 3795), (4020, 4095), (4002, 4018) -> -1.4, 5.09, 9.36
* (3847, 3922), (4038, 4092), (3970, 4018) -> -2.5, 5.47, 9.43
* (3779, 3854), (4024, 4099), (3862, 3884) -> 3.9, 4.65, 9.33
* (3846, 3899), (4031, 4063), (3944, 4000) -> 5.4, 4.99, 9.26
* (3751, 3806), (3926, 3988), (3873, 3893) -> 1.8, 5.53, 5.4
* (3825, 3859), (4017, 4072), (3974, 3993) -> -1.1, 3.92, 9.23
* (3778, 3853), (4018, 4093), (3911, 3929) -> 2.0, 4.67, 9.34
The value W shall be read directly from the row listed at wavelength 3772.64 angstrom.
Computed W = 5.685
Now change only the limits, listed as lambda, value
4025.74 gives 9.346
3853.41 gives 4.944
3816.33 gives 4.355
